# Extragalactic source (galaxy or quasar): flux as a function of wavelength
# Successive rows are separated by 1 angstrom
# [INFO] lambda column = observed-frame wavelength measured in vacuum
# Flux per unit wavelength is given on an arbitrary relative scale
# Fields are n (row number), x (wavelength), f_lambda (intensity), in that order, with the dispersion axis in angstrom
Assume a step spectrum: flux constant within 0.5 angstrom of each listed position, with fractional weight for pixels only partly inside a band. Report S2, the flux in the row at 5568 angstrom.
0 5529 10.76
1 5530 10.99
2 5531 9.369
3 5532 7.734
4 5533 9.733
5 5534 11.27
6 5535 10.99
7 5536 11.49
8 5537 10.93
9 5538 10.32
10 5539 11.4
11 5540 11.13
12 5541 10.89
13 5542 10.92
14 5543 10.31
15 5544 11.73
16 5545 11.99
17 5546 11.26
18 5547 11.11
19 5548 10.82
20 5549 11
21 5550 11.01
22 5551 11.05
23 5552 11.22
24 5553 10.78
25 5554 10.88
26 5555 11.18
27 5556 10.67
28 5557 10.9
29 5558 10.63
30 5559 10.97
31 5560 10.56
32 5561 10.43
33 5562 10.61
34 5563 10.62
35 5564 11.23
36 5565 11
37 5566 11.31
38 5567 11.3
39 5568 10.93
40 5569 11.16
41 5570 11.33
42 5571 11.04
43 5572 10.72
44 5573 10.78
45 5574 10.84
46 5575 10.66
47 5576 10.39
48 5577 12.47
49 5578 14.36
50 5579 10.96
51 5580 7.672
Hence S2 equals 10.93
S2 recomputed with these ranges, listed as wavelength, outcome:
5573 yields 10.78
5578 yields 14.36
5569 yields 11.16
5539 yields 11.4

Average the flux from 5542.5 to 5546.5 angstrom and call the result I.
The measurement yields 11.3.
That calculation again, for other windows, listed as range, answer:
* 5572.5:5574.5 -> 10.8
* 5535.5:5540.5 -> 11.1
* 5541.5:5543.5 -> 10.6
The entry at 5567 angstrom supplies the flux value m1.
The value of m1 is 11.3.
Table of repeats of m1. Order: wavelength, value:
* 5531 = 9.369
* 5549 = 11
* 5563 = 10.62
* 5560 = 10.56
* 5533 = 9.733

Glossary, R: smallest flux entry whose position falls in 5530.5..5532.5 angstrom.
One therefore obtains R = 7.734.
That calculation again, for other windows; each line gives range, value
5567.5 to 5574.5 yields 10.72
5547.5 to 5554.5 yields 10.78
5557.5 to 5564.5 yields 10.43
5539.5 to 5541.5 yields 10.89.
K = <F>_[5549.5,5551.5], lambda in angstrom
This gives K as 11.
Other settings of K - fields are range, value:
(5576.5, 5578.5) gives 13.4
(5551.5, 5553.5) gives 11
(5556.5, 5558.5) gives 10.8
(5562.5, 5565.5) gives 11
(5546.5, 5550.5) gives 11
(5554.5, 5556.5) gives 10.9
